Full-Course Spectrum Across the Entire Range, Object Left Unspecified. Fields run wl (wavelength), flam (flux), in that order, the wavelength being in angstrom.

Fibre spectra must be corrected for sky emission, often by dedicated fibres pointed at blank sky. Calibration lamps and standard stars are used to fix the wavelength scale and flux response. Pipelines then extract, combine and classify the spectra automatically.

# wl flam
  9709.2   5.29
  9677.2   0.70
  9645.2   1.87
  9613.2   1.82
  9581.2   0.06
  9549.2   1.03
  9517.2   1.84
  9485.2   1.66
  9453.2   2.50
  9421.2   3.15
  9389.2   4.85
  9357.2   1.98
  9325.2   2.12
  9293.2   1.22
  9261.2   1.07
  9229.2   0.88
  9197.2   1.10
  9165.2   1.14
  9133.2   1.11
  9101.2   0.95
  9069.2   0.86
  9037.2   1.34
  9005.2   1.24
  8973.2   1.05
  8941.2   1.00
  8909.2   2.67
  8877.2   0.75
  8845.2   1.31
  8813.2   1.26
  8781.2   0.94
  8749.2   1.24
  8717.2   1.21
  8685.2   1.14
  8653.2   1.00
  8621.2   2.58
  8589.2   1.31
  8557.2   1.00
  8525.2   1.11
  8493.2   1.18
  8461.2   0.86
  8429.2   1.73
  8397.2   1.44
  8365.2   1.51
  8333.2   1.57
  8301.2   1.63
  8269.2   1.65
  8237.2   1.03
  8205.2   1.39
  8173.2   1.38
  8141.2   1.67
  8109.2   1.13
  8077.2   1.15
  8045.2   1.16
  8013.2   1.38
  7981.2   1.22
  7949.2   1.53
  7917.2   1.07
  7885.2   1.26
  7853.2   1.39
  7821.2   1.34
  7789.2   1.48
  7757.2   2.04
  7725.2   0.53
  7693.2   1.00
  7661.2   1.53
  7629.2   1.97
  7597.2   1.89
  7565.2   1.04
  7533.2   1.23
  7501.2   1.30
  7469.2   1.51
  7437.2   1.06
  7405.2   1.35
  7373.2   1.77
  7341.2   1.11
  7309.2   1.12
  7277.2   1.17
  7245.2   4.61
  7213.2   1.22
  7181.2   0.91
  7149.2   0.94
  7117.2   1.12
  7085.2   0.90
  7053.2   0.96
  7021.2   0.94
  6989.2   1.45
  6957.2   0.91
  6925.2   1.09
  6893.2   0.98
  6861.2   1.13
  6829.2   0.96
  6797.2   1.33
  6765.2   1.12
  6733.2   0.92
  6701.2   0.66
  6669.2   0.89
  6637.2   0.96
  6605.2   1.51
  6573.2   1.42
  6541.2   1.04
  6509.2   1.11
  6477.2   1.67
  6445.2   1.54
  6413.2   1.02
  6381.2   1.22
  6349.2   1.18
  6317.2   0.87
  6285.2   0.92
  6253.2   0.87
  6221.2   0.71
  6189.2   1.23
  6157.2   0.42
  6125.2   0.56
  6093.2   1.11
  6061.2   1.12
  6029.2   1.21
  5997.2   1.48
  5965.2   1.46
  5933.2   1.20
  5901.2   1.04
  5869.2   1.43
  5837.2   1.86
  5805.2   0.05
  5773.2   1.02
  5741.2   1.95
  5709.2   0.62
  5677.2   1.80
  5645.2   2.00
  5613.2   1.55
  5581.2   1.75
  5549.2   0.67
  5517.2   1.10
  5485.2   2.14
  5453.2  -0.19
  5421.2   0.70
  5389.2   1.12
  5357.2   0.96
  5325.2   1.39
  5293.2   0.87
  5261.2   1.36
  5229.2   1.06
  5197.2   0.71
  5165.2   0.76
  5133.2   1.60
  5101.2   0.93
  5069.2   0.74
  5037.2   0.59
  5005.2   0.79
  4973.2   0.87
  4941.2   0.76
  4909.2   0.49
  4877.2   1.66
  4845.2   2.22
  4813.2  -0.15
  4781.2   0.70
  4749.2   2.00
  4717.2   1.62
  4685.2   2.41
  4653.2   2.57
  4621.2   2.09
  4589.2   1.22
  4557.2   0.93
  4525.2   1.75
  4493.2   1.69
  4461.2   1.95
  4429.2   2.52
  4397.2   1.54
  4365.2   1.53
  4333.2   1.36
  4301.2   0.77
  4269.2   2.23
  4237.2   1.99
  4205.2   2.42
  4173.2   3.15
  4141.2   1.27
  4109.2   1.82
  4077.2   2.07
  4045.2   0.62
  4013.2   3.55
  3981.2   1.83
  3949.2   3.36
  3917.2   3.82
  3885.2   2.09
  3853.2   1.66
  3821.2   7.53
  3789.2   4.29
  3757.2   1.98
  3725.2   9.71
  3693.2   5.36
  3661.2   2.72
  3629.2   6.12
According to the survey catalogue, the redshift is 0.94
